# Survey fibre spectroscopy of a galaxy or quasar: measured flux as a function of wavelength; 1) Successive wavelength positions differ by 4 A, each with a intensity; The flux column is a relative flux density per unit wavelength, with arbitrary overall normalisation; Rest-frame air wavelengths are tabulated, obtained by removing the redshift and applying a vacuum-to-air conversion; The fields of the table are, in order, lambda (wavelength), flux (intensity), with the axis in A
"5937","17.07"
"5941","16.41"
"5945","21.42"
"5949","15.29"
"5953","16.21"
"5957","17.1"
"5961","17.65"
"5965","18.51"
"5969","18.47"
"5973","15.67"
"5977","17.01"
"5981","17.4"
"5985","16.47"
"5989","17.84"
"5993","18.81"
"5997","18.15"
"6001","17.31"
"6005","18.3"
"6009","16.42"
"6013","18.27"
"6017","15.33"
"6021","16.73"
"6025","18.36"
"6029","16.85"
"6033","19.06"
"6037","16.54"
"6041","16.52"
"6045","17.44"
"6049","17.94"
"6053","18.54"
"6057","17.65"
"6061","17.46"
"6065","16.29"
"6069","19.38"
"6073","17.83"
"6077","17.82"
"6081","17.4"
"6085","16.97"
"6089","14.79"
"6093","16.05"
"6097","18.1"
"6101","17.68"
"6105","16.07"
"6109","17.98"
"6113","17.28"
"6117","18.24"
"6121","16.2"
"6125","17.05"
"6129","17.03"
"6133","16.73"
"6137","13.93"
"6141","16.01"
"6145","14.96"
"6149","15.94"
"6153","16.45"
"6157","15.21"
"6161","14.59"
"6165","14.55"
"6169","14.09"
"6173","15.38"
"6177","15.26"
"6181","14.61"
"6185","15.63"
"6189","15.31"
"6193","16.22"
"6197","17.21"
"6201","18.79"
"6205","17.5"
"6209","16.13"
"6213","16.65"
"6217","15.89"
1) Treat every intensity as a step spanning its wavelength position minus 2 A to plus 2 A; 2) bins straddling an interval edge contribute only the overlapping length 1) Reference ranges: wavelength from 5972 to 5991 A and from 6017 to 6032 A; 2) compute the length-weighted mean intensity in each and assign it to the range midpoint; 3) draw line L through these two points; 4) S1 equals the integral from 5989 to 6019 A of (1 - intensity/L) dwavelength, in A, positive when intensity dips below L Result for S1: -0.84 A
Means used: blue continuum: 16.9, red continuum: 17.2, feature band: 17.5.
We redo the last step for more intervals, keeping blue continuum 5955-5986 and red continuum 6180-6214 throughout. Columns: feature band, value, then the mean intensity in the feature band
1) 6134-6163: 2.3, 15.3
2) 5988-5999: -0.7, 18.3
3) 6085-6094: 0.6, 15.7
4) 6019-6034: -0.5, 17.7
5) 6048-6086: -1.7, 17.7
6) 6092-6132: -0.9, 17.2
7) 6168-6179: 1.1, 15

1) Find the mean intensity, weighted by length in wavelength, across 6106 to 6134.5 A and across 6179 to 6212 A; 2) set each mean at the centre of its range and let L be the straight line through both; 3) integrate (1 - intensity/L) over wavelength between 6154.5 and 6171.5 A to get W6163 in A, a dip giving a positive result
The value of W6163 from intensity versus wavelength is 2.1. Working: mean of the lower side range 17.2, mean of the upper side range 16.4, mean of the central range 14.7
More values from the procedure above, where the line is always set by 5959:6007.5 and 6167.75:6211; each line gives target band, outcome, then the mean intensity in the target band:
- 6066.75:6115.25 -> -1.39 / 17.3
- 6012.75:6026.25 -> 0.29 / 17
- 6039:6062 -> -0.66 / 17.6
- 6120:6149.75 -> 0.88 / 16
